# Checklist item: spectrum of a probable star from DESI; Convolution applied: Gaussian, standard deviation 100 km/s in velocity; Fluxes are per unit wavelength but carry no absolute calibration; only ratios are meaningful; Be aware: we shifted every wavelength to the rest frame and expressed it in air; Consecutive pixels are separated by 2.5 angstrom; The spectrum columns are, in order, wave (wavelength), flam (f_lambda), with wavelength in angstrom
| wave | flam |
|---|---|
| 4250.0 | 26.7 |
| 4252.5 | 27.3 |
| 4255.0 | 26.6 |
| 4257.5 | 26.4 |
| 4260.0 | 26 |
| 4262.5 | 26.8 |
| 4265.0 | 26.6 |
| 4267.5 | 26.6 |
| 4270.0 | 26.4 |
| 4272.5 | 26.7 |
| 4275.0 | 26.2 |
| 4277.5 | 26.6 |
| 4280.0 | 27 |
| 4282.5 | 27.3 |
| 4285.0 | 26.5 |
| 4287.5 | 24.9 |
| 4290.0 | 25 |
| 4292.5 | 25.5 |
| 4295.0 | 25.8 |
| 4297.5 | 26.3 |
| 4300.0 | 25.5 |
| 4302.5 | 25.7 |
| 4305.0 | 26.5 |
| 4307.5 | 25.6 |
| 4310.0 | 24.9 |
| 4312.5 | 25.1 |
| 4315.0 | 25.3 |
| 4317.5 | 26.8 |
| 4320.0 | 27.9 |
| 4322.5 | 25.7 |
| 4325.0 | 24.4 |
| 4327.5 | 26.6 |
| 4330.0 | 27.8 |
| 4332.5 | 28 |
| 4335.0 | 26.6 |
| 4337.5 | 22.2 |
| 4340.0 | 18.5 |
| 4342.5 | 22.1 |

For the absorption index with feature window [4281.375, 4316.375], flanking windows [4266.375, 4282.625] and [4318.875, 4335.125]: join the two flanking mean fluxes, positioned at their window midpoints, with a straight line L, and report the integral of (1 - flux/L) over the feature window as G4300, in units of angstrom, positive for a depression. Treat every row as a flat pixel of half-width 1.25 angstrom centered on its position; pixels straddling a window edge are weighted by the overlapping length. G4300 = 1.27 angstrom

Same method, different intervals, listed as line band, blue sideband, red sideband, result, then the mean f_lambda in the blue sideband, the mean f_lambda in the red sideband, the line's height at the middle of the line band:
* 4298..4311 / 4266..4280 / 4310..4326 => 0.17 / 26.5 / 25.8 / 26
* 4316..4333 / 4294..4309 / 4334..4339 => -1.40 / 25.9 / 24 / 24.6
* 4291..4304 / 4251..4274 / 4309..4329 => 0.19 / 26.6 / 25.9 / 26.1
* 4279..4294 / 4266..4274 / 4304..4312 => 0.07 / 26.6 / 25.6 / 26.1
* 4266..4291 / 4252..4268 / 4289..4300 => -0.24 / 26.6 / 25.6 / 26.1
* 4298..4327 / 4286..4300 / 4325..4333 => 0.53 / 25.5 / 26.9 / 26.3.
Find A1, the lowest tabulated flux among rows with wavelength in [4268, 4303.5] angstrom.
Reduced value 24.9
